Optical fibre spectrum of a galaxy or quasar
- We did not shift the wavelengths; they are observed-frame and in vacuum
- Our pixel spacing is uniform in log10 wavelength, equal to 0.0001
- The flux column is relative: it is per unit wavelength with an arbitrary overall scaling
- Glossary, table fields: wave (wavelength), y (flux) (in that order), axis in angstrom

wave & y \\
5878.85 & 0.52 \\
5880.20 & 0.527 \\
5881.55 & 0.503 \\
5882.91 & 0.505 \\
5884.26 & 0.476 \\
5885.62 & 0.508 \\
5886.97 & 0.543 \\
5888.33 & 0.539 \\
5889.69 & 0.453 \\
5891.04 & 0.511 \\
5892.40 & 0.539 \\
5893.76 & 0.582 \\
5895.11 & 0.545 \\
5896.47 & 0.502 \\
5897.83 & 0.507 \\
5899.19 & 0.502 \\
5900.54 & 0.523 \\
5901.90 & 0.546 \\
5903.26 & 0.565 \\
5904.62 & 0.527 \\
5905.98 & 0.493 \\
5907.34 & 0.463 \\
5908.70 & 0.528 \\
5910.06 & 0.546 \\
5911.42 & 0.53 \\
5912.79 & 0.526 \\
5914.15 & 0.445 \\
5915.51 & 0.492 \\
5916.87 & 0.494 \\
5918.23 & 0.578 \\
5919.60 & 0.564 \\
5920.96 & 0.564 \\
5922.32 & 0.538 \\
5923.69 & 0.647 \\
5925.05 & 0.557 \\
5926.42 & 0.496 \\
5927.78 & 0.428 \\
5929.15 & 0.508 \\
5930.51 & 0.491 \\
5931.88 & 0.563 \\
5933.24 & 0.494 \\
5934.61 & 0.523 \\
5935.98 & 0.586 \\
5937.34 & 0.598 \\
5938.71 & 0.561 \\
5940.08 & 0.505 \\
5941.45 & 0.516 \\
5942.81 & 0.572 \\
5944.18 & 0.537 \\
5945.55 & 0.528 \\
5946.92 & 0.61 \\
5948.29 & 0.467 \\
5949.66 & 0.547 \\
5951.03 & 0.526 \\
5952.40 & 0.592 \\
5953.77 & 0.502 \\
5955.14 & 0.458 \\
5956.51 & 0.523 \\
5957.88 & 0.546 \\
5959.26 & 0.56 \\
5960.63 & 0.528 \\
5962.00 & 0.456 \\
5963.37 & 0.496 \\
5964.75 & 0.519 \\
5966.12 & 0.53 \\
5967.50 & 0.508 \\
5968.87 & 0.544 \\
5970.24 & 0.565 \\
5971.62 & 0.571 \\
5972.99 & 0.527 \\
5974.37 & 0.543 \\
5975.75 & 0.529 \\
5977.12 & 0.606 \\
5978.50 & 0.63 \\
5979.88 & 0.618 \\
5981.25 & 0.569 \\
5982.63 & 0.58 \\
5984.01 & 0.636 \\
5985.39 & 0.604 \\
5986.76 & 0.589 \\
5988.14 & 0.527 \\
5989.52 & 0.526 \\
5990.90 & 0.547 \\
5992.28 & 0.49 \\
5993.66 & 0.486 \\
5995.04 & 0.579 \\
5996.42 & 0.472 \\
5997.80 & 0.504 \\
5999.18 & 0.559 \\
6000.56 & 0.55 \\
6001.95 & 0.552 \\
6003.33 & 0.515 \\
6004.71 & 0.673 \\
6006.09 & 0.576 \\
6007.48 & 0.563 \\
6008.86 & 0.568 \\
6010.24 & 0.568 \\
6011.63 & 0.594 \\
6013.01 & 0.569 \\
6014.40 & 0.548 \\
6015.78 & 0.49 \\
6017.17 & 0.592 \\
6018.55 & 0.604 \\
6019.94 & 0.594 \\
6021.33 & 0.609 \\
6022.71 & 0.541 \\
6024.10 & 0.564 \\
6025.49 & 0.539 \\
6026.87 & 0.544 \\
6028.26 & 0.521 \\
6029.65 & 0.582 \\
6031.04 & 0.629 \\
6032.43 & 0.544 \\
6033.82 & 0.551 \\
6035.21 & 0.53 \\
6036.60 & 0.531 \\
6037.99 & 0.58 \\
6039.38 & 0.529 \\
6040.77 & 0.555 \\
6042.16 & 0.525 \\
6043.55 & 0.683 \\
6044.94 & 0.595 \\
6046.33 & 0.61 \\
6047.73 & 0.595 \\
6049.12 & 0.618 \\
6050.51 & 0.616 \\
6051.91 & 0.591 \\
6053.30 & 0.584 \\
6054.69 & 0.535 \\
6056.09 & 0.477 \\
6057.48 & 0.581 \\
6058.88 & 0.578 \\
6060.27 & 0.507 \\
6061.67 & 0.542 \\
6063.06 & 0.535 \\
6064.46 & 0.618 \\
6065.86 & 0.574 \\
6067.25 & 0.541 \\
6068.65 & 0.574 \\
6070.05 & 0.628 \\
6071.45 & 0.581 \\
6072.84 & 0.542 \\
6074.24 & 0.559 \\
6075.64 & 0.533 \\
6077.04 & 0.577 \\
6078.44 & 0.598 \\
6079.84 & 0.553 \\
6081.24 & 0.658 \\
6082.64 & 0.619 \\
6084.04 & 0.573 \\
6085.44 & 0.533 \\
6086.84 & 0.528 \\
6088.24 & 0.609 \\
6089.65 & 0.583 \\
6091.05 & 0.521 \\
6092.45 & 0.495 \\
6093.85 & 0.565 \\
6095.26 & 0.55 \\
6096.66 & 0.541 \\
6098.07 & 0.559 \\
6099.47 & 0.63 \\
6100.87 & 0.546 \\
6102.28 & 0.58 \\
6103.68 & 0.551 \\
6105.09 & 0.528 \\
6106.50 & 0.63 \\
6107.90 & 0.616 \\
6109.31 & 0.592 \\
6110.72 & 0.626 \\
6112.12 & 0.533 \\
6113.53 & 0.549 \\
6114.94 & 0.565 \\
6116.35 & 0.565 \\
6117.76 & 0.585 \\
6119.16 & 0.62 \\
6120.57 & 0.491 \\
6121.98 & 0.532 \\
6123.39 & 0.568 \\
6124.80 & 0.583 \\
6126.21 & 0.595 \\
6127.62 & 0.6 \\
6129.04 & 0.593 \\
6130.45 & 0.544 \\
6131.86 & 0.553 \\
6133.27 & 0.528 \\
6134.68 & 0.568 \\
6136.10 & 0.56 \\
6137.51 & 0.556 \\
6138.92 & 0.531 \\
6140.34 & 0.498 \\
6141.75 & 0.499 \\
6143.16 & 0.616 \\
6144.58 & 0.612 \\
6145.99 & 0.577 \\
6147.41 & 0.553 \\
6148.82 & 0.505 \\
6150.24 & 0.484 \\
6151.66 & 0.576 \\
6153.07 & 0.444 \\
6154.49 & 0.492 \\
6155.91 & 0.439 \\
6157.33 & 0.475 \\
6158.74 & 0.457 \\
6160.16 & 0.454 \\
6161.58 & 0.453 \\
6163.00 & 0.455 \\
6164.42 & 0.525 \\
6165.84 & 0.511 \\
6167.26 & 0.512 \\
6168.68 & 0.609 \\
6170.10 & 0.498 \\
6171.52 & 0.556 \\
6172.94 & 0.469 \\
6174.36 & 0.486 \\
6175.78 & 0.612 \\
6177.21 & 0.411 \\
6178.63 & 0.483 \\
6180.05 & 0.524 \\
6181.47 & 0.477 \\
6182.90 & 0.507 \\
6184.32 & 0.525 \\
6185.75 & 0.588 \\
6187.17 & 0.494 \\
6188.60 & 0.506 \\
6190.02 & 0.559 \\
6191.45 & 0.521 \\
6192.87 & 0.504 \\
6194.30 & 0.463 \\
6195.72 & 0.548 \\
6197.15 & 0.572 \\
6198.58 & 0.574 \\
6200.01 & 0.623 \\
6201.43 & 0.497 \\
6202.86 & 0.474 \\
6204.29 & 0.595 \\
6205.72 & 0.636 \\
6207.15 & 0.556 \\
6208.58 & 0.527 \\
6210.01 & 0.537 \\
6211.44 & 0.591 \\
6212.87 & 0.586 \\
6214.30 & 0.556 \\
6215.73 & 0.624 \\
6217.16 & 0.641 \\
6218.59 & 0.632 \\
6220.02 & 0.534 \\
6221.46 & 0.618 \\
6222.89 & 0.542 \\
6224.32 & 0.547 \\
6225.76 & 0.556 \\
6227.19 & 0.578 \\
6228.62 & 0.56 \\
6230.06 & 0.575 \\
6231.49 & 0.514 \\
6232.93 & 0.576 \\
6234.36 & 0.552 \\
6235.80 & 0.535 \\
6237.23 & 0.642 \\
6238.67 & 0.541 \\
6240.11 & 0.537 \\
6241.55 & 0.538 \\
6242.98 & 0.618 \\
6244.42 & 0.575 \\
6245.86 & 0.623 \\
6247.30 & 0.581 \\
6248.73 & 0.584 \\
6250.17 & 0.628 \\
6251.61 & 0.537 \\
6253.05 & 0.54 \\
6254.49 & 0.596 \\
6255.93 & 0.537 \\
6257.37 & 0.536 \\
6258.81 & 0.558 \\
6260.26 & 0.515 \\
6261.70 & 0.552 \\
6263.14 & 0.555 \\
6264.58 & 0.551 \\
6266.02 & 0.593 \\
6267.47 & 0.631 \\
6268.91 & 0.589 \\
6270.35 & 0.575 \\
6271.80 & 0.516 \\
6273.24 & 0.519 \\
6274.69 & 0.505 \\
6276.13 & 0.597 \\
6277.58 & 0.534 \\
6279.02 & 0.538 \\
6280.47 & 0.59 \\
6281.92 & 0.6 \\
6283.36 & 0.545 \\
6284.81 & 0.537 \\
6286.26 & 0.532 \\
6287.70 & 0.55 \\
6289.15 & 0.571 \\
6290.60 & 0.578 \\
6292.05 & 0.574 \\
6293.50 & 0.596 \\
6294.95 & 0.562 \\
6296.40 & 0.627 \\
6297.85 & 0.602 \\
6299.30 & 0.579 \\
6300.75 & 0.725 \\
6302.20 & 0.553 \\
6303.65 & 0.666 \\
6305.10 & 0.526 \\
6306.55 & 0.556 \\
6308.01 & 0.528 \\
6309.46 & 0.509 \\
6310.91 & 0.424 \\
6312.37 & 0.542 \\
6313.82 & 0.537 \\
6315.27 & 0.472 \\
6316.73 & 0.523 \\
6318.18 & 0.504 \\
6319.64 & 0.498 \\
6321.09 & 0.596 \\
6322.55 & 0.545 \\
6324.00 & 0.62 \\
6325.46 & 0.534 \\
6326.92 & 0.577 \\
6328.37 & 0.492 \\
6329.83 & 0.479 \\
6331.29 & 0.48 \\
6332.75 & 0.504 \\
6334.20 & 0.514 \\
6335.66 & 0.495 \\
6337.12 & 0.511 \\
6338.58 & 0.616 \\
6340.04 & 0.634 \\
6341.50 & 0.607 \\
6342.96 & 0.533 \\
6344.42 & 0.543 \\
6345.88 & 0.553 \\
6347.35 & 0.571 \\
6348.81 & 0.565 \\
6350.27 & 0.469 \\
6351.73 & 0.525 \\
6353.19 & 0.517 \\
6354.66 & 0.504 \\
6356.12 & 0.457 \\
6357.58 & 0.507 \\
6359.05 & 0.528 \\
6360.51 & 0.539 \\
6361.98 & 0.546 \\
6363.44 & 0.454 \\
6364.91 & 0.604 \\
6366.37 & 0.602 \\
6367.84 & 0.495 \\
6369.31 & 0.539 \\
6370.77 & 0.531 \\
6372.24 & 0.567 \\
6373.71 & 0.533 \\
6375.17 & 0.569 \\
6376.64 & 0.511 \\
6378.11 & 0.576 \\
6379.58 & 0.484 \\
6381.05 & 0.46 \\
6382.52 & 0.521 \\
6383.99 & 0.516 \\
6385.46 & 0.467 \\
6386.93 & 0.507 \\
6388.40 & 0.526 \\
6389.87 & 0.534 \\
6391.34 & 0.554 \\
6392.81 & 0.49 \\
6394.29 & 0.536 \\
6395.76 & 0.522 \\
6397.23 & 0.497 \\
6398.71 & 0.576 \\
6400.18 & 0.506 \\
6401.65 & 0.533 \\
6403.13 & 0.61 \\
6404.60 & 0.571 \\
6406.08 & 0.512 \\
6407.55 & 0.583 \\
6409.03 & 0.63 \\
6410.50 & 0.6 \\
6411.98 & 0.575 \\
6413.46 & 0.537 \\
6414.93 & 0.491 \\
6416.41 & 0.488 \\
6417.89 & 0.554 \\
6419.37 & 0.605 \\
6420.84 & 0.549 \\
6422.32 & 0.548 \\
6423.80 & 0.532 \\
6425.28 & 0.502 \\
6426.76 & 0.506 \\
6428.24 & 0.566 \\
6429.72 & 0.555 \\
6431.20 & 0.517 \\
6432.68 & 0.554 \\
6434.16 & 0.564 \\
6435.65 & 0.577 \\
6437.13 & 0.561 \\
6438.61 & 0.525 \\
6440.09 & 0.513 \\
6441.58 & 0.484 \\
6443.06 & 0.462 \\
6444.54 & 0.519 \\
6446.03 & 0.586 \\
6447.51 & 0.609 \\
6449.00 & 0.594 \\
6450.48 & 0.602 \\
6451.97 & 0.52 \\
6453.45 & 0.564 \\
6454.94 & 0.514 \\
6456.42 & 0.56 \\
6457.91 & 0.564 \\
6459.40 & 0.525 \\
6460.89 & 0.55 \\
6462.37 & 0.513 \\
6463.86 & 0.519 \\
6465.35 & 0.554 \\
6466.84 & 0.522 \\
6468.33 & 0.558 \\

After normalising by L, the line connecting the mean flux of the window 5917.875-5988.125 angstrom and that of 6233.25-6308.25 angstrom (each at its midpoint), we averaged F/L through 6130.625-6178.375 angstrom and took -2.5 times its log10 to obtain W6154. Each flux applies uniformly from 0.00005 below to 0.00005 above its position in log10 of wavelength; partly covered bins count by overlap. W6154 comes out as 0.09 mag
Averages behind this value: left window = 0.545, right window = 0.57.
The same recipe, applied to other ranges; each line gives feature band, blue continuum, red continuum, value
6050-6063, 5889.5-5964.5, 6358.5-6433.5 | -0.05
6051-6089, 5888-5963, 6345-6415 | -0.08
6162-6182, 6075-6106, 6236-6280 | 0.11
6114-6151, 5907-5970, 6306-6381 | -0.05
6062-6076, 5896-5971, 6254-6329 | -0.06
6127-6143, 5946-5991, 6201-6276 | 0.02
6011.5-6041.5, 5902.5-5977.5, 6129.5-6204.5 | -0.07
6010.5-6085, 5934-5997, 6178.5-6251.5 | -0.04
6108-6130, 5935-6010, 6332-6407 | -0.06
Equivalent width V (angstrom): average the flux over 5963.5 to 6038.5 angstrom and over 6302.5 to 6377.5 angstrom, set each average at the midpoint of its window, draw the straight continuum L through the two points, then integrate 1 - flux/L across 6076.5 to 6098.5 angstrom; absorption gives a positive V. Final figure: -0.6 angstrom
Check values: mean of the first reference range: 0.558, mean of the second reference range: 0.535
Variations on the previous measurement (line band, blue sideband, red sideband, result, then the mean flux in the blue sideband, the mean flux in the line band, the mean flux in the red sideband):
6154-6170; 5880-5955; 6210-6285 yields 1.94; 0.527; 0.49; 0.568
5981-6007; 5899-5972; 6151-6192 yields -1.55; 0.529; 0.554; 0.504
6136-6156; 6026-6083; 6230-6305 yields 1.38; 0.571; 0.531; 0.57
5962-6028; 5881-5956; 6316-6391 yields -3.64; 0.526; 0.556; 0.531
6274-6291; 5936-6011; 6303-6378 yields -0.62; 0.548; 0.556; 0.535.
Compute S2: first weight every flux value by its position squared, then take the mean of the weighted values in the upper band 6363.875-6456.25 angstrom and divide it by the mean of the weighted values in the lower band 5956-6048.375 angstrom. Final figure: 1.11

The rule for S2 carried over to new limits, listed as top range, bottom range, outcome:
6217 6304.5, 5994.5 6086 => 1.08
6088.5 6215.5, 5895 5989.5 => 1.08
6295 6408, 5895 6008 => 1.14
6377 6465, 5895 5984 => 1.18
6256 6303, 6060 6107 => 1.07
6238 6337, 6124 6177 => 1.10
